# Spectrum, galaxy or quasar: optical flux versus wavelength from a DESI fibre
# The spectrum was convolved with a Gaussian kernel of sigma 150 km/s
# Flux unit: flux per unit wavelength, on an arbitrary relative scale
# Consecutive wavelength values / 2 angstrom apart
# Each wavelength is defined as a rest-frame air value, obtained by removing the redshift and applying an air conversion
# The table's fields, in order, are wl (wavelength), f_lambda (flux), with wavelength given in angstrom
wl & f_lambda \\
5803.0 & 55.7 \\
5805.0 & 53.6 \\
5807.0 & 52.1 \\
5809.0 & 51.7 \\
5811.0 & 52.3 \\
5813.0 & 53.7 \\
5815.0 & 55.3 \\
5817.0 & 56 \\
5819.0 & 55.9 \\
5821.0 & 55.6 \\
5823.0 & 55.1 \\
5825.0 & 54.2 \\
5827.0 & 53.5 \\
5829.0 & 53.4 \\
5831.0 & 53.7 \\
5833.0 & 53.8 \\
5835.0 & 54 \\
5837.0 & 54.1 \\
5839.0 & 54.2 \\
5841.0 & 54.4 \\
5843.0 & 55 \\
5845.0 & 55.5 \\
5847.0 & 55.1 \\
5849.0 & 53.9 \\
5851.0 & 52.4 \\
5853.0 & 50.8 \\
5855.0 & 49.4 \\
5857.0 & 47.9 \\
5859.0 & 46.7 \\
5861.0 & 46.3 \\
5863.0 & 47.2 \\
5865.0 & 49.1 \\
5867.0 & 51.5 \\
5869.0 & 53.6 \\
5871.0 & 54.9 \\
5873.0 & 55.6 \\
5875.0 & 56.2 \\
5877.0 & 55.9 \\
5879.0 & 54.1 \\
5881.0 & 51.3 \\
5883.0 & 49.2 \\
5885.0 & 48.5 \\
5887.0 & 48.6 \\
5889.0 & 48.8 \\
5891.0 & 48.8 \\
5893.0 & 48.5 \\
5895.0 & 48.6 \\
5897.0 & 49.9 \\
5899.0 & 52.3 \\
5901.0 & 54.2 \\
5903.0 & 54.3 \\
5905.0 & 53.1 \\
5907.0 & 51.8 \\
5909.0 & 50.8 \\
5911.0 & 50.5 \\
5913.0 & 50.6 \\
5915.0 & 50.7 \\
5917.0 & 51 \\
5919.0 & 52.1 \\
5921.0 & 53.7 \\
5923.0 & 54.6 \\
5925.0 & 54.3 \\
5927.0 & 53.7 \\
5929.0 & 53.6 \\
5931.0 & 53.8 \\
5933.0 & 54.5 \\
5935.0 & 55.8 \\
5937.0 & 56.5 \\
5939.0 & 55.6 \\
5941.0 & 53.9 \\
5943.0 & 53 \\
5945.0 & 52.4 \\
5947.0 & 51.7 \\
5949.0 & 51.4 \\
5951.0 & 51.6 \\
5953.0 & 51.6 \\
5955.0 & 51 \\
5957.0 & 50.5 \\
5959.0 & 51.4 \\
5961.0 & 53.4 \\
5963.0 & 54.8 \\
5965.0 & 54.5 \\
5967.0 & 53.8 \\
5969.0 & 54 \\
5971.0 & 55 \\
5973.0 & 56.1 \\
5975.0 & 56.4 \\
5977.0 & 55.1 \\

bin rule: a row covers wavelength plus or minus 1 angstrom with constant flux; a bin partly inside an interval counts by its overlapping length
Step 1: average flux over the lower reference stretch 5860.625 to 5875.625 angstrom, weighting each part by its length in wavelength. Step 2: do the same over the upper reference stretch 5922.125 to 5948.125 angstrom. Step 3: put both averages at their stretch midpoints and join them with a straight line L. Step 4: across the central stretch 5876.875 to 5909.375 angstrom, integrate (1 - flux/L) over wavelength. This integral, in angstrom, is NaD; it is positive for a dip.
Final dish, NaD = 1.08 angstrom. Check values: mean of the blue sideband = 51.9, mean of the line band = 51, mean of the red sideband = 54.1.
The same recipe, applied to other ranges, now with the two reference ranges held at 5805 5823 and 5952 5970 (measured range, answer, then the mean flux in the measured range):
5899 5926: 0.40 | 52.4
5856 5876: 1.02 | 50.9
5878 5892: 0.93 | 49.9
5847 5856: 0.29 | 52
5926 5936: -0.23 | 54.3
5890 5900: 0.70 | 49.6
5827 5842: 0.00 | 53.9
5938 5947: -0.09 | 53.5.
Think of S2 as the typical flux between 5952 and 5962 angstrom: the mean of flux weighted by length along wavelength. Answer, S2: 51.6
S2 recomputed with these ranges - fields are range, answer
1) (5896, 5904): 52.7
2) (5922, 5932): 54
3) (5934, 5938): 56.1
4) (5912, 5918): 50.8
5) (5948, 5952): 51.5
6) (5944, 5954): 51.7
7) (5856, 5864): 47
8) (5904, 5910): 51.9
